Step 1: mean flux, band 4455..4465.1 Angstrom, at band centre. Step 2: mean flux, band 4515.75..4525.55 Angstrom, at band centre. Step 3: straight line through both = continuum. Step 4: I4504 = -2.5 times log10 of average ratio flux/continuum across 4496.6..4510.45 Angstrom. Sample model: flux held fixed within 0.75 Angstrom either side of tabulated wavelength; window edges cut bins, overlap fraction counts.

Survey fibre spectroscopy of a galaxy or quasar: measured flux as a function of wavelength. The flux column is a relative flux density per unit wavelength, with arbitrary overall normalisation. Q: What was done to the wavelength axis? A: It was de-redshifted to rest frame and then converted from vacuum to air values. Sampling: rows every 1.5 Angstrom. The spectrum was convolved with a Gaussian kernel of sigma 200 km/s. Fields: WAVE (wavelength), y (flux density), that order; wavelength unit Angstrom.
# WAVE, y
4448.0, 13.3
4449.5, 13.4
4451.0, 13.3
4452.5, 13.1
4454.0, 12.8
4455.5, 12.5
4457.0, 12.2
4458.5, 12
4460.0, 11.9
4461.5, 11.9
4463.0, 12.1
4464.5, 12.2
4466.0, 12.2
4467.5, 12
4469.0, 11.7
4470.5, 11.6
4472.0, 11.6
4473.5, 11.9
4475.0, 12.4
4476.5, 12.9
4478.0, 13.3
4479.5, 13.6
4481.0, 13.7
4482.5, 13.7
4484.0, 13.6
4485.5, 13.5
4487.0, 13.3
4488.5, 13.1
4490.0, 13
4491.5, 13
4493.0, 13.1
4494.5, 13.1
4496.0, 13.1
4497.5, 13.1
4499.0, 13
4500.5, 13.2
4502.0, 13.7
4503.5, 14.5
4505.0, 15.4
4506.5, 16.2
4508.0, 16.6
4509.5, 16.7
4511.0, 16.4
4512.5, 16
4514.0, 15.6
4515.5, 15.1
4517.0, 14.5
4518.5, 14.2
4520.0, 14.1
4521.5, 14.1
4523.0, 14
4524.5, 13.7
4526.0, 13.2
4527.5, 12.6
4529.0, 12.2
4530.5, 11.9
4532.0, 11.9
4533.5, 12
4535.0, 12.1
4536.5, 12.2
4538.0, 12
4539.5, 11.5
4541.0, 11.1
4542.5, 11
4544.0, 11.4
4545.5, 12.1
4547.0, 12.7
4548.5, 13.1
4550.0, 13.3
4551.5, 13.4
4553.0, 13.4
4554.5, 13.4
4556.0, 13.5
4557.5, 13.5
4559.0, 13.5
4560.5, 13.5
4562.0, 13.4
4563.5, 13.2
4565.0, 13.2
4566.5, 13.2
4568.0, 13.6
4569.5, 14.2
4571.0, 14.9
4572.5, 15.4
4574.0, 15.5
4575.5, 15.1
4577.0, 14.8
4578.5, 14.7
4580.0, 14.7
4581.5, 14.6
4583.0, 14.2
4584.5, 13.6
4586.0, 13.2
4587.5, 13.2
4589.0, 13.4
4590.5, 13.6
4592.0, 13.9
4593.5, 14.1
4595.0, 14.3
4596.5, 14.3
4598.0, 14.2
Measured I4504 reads -0.09 mag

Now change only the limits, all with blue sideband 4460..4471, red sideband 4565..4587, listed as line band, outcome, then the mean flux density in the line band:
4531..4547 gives 0.15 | 11.8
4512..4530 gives -0.07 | 14.1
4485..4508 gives -0.09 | 13.7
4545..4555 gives 0.06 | 13.1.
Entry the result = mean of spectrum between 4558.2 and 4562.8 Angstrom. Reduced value 13.5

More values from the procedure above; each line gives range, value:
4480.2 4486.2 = 13.6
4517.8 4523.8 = 14.1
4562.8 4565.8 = 13.2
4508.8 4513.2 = 16.4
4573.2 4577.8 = 15.1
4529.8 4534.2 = 11.9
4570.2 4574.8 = 15.3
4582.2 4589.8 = 13.5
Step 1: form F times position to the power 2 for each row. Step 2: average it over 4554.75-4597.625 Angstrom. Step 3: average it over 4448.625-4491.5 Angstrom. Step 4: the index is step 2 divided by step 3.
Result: 1.2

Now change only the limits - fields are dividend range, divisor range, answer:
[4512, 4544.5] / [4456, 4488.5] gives 1.06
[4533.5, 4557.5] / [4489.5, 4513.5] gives 0.88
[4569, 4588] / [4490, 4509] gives 1.07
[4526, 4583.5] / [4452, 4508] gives 1.05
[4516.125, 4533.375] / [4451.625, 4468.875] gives 1.12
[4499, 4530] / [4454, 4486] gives 1.19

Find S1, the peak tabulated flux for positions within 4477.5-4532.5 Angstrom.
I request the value 16.7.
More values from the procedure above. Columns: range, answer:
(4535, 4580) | 15.5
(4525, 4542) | 13.2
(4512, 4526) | 16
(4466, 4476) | 12.4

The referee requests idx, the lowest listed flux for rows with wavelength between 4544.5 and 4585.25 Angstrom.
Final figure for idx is 12.1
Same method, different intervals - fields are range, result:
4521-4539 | 11.9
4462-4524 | 11.6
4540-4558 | 11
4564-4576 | 13.2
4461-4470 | 11.7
